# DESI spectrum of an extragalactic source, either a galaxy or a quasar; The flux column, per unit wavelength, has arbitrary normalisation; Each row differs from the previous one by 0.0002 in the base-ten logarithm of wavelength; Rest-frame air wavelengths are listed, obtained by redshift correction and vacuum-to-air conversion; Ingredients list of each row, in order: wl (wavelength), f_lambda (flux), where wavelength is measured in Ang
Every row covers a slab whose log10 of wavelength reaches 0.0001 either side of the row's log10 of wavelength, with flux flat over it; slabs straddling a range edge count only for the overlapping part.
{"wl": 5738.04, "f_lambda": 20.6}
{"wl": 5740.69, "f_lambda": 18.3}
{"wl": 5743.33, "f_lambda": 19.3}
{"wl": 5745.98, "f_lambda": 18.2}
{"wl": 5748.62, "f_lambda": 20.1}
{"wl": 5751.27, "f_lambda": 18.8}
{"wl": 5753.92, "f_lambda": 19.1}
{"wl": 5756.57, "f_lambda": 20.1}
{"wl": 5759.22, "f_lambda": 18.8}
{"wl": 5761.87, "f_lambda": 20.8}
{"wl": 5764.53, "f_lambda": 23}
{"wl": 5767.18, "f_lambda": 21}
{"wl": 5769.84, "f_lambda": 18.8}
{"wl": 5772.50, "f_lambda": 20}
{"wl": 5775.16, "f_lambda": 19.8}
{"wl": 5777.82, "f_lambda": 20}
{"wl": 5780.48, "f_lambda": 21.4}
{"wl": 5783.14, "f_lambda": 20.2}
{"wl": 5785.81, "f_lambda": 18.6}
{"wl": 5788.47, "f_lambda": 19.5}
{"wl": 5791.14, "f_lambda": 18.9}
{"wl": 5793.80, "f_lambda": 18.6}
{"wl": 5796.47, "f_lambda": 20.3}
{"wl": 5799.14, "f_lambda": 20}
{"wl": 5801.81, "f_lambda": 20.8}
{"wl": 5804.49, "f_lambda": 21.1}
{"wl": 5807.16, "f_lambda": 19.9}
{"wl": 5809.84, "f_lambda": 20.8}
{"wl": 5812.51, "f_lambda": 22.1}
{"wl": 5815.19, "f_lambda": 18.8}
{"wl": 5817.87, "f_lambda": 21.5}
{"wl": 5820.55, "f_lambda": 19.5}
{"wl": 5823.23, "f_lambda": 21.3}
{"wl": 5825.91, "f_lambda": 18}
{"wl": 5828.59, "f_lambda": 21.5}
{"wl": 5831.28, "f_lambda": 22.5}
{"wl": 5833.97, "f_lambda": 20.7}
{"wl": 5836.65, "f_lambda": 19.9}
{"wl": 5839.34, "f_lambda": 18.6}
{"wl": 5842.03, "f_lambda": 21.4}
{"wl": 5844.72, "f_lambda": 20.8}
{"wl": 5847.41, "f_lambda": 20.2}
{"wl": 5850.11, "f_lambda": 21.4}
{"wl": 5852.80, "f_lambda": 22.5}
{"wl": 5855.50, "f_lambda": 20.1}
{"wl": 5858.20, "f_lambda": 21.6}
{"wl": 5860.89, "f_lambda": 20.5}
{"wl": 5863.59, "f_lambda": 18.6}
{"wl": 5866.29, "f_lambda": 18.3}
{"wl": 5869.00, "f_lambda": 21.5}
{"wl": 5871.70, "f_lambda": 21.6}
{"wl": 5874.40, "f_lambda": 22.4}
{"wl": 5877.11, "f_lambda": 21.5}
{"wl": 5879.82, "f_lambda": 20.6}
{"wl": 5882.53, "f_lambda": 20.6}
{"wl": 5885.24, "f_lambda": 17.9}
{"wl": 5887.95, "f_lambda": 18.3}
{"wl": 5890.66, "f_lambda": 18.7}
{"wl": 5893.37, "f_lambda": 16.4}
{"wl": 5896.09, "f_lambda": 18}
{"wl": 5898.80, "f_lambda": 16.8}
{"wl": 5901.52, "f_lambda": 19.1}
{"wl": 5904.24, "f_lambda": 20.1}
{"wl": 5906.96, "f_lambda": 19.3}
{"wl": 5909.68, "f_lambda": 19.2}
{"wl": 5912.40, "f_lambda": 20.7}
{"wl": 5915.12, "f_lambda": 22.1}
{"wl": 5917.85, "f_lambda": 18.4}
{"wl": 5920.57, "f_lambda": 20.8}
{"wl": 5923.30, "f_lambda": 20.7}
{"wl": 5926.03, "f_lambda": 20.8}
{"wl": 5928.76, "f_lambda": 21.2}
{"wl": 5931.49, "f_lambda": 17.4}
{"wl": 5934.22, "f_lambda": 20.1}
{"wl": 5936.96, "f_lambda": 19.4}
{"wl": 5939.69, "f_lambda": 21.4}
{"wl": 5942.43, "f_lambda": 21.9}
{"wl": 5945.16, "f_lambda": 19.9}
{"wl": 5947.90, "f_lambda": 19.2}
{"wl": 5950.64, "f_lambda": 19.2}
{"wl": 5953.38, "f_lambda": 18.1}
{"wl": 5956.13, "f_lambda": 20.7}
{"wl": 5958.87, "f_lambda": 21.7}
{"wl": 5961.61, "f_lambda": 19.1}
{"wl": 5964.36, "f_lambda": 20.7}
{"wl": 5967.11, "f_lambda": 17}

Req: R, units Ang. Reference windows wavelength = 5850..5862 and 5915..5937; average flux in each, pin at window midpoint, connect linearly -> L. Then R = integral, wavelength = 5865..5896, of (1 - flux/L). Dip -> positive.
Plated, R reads 1.6 Ang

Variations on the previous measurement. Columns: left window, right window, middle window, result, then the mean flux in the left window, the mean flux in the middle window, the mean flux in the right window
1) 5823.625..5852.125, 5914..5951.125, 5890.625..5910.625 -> 1.9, 20.6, 18.4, 20.2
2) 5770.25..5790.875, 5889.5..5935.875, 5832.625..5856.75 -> -1.2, 19.8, 20.6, 19.4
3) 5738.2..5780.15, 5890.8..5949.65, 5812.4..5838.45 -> -1.0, 19.8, 20.5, 19.6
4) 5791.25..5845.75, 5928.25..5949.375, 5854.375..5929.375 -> 1.2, 20.4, 19.8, 20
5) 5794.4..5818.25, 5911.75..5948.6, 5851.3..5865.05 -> -0.2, 20.5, 20.7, 20.3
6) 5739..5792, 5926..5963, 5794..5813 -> -0.7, 19.7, 20.5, 20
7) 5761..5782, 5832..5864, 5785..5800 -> 0.9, 20.6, 19.3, 20.6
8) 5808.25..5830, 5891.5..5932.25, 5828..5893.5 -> -1.3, 20.4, 20.4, 19.4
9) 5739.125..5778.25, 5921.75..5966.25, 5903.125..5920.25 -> 0.0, 19.7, 20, 20.1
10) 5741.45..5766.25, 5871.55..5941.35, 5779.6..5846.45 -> -1.7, 19.8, 20.3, 19.7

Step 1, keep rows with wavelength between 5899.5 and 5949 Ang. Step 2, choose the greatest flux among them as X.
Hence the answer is 22.1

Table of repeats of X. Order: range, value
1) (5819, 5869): 22.5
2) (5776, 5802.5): 21.4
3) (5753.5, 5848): 23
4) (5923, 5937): 21.2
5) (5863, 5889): 22.4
